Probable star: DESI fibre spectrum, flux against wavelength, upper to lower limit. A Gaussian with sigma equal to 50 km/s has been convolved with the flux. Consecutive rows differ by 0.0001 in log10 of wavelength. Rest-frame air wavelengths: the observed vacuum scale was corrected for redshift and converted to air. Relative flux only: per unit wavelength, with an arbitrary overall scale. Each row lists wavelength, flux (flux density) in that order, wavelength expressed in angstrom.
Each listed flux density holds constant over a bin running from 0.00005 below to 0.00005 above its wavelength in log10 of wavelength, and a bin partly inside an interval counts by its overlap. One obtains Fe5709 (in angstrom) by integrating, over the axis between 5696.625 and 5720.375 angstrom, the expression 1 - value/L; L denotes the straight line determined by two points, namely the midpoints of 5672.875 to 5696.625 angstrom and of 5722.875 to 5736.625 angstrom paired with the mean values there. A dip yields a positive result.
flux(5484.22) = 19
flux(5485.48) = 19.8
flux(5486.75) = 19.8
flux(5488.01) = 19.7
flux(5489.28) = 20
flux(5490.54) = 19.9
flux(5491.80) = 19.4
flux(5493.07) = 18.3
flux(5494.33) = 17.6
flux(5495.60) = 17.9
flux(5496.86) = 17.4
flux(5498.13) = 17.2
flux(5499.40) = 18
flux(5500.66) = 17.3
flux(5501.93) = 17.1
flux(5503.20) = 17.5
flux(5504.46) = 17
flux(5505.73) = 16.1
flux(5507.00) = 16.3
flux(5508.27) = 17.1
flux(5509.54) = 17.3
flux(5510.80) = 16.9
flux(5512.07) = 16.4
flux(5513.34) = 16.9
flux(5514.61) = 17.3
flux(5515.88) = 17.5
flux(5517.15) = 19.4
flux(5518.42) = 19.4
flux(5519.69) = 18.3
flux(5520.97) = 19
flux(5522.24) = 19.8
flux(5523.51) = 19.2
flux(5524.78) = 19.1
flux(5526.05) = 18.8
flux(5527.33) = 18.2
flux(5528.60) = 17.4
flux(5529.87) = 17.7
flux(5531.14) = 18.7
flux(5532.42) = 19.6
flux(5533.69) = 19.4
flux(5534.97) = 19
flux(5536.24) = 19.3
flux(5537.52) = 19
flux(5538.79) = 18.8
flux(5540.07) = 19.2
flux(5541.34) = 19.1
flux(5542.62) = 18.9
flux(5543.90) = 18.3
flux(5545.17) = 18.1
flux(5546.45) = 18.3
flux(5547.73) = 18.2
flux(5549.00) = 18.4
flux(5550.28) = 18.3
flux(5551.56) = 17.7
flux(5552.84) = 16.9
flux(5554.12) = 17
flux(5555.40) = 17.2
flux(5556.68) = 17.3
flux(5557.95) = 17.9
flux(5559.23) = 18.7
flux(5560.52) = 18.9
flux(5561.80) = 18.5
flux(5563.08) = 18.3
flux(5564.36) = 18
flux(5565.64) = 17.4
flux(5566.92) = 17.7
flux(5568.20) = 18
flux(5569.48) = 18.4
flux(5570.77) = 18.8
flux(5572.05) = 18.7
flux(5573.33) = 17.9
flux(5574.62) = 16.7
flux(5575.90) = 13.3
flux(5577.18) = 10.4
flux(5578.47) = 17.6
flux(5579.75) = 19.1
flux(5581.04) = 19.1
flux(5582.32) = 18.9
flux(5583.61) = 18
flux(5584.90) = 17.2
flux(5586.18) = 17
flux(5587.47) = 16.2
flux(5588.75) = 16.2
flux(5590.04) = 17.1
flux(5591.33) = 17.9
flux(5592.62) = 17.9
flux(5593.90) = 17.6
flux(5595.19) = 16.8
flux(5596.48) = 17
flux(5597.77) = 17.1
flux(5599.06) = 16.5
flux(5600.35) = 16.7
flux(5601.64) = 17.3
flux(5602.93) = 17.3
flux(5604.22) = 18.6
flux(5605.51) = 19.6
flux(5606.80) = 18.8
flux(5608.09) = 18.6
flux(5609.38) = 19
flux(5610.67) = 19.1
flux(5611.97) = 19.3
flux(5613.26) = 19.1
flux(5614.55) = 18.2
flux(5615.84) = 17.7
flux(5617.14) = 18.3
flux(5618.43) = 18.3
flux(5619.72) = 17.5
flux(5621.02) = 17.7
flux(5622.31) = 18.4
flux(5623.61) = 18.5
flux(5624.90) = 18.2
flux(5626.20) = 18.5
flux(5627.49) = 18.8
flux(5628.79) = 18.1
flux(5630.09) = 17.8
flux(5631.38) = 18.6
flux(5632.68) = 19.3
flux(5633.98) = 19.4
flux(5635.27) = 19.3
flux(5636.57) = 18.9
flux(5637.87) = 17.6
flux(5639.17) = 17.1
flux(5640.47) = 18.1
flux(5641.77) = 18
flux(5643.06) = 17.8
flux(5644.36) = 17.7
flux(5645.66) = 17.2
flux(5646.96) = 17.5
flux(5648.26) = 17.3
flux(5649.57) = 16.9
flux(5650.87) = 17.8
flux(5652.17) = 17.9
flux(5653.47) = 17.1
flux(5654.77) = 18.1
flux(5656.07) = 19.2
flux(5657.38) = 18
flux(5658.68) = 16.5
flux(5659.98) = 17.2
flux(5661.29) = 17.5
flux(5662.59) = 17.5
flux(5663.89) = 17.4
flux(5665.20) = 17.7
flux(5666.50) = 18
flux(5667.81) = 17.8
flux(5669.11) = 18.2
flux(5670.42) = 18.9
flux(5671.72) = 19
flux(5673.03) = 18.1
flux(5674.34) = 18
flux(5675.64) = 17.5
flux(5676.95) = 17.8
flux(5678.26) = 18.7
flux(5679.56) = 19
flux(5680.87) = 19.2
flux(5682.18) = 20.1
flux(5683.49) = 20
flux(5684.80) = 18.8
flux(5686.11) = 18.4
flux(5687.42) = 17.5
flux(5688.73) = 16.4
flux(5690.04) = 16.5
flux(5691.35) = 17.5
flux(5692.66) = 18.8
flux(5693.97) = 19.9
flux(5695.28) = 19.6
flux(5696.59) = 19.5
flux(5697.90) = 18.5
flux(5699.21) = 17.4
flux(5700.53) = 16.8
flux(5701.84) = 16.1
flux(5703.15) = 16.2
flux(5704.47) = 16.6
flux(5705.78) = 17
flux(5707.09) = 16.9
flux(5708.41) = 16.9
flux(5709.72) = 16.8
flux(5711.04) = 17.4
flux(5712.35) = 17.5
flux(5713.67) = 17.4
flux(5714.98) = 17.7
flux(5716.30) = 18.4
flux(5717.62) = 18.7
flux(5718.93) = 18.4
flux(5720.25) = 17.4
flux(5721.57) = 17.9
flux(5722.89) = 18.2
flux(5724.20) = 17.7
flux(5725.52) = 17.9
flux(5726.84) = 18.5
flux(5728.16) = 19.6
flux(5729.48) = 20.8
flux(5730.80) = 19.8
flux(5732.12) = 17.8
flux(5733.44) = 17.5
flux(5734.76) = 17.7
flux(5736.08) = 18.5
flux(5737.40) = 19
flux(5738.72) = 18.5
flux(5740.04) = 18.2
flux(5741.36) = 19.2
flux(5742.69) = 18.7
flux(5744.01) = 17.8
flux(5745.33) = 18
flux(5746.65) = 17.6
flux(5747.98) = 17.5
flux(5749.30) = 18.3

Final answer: 1.4 angstrom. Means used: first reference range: 18.5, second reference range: 18.6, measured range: 17.4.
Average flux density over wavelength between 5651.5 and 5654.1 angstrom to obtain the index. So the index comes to 17.5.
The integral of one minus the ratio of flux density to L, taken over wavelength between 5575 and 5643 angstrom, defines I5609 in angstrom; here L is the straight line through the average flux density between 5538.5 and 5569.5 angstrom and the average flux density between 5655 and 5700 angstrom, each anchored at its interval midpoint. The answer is 1.3 angstrom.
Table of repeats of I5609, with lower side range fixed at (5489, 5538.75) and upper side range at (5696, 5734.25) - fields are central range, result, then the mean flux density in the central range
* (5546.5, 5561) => 0.2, 17.9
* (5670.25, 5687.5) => -0.8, 18.7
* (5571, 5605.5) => 1.7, 17.1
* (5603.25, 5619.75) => -0.6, 18.6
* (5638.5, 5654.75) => 0.3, 17.6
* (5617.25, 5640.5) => -0.5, 18.3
